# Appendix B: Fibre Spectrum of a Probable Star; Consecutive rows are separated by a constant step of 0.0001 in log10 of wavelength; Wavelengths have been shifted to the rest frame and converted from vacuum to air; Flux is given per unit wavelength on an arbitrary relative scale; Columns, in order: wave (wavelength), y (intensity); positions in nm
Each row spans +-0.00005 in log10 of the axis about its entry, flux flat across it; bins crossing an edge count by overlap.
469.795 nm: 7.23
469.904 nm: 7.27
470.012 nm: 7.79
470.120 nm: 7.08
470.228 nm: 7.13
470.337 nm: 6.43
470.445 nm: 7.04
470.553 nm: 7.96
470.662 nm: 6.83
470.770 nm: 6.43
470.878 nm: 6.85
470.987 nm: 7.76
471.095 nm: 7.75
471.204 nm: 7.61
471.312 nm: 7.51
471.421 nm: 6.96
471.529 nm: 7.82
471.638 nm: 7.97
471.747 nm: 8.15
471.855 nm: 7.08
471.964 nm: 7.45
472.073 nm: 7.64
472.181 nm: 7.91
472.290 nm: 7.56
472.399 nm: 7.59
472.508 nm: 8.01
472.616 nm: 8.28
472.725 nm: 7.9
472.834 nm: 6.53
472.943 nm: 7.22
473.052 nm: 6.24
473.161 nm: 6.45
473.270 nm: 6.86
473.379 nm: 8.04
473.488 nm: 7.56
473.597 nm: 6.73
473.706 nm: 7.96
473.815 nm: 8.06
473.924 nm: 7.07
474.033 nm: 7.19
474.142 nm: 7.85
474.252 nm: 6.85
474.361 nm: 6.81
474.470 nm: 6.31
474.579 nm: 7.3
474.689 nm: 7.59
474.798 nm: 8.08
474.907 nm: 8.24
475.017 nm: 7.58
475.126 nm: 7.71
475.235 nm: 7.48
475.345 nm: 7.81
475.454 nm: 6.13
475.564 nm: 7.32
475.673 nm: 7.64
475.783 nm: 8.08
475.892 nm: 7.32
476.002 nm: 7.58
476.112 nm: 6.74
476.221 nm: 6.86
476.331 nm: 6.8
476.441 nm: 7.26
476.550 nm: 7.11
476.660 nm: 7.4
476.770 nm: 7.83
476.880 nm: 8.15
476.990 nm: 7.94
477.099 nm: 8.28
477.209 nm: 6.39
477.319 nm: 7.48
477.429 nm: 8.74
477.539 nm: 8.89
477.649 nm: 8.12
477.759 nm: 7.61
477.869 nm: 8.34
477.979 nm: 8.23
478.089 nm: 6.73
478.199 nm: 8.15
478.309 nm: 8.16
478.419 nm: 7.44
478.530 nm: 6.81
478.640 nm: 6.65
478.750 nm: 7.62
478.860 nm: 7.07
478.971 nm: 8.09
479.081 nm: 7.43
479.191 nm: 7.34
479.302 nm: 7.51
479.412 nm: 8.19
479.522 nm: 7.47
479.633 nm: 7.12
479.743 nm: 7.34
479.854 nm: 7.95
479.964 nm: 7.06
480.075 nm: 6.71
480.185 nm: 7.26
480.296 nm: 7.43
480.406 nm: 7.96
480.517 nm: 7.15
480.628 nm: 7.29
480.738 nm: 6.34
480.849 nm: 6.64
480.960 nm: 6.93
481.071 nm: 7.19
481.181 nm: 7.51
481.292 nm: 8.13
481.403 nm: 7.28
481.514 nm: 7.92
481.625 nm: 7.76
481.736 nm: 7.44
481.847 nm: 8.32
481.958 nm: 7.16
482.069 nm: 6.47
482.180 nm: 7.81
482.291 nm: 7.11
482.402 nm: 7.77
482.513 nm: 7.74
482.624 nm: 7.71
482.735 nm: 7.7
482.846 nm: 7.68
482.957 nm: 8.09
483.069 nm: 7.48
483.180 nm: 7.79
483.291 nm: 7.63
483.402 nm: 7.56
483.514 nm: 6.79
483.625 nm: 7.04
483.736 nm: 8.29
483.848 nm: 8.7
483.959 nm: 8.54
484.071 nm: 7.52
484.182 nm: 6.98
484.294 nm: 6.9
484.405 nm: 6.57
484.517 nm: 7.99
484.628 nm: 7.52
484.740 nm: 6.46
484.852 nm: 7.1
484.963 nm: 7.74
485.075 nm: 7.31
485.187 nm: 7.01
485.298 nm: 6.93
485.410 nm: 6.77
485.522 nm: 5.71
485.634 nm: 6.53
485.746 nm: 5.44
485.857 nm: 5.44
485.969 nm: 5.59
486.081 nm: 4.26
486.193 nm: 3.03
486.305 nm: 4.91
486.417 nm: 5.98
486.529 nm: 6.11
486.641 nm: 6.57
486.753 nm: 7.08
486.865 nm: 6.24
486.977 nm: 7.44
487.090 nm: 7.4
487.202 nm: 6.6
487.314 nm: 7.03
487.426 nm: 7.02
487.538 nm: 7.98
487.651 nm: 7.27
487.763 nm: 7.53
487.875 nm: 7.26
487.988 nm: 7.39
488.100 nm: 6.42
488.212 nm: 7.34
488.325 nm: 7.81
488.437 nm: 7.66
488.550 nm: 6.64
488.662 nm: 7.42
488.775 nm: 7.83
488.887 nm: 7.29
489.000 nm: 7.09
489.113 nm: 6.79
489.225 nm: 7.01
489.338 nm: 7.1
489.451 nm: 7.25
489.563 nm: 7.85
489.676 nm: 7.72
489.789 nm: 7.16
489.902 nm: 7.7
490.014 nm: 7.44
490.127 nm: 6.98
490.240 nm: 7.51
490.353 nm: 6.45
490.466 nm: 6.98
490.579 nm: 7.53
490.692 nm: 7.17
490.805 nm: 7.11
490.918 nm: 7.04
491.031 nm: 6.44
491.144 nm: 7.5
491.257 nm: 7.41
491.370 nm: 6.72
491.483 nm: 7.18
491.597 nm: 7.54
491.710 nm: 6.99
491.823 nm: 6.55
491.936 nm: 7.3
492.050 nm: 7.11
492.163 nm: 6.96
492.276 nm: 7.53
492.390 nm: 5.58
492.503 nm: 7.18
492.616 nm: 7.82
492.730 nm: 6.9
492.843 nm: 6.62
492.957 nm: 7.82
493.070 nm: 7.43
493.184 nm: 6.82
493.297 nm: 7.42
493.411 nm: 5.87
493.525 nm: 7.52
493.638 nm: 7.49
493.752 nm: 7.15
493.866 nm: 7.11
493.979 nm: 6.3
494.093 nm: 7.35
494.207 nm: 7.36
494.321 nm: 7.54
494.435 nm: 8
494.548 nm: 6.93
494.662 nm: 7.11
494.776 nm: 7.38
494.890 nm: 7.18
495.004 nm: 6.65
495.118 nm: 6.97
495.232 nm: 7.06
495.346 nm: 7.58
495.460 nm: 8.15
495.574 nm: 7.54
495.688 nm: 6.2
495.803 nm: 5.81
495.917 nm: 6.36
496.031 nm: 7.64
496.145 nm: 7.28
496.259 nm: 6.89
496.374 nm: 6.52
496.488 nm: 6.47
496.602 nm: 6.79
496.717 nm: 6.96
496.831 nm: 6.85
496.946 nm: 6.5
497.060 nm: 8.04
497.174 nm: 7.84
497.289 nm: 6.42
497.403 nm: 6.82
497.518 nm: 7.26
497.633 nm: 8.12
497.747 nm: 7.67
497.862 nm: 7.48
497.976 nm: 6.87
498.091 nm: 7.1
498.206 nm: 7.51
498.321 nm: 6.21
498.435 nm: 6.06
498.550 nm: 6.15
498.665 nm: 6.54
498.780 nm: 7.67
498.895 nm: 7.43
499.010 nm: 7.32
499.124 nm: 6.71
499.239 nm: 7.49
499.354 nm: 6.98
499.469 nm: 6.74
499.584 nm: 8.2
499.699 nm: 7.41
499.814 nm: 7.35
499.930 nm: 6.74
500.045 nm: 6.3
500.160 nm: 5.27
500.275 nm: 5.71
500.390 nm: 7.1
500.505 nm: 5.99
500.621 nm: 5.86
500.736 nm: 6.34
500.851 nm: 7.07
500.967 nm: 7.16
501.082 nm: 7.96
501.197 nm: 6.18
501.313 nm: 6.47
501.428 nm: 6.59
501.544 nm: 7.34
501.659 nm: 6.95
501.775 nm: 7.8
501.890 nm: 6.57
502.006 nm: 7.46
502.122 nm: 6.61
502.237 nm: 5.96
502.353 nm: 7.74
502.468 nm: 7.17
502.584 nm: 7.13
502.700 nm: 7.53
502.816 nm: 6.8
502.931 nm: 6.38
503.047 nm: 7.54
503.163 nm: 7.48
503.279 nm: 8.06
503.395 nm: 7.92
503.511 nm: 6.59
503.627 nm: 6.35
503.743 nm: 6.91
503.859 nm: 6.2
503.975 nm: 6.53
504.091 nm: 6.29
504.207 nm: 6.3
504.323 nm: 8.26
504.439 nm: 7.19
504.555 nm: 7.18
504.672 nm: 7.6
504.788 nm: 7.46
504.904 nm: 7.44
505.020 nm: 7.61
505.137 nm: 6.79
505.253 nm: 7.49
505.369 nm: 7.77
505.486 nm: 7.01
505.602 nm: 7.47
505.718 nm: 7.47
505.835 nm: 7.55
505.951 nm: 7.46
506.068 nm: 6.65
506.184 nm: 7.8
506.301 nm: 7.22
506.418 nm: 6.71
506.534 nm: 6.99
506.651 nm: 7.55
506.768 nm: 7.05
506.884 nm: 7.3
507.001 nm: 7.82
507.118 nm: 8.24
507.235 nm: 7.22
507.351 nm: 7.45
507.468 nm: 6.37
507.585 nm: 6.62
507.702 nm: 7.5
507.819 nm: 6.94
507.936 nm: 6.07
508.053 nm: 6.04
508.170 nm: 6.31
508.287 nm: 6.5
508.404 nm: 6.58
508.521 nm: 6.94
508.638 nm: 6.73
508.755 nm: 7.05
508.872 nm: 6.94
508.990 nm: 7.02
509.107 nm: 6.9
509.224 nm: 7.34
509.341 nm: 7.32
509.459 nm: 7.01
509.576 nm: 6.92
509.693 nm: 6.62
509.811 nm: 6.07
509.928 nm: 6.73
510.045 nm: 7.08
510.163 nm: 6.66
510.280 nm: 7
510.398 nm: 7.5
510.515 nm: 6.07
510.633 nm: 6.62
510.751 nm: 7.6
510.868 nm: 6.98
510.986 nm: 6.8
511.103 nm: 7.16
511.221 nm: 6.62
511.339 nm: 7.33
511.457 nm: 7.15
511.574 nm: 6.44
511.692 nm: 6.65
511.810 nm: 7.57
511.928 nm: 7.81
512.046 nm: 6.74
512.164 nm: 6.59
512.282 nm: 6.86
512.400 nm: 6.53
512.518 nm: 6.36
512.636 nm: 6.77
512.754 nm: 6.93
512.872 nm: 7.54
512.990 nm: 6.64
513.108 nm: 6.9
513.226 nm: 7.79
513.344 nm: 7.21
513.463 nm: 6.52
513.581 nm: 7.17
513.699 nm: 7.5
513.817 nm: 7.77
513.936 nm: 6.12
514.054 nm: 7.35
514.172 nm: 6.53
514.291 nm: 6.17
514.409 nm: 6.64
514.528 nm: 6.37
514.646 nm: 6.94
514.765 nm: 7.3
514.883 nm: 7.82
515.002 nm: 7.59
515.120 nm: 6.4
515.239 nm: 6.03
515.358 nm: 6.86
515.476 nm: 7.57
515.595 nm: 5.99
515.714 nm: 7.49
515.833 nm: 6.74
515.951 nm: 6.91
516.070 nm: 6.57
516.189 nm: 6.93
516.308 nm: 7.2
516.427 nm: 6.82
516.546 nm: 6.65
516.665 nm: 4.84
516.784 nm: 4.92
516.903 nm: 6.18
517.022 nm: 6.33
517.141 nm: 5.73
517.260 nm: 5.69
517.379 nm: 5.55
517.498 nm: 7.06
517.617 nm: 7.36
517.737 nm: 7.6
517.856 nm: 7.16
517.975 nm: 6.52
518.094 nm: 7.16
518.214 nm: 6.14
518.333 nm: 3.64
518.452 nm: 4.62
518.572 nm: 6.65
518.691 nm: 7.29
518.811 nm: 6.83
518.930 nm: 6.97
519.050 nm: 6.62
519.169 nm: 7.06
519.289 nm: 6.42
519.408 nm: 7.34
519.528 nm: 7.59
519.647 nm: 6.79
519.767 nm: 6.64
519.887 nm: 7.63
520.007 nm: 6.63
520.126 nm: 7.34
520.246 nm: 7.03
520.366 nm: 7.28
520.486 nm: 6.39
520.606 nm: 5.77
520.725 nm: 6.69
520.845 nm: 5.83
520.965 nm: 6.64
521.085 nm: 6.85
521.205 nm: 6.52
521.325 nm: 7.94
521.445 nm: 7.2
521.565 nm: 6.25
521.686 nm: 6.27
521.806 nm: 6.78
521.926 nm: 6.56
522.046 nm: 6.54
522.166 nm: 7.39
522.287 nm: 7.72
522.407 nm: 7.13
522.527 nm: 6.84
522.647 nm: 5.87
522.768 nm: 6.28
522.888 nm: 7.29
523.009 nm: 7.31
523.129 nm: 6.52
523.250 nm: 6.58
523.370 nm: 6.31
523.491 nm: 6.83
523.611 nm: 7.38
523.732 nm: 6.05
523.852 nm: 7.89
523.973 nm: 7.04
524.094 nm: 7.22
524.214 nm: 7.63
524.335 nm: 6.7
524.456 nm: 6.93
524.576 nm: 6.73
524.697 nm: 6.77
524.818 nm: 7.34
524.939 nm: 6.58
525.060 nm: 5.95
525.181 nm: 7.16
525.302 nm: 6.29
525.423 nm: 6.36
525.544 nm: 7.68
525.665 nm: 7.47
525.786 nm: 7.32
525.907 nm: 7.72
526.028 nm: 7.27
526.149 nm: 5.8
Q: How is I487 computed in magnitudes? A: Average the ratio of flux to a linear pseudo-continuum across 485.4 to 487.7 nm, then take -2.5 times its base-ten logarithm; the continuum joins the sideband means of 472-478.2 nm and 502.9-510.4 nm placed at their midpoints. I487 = 0.18 mag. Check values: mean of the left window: 7.5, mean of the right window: 7.06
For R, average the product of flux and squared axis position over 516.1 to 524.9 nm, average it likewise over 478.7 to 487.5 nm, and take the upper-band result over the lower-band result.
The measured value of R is 1.09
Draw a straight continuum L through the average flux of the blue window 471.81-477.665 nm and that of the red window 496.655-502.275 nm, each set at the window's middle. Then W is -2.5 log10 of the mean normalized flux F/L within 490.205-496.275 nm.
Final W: -0.005 mag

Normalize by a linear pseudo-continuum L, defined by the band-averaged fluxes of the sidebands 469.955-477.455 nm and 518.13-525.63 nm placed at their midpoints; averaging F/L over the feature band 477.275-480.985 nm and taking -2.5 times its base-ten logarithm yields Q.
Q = -0.03 mag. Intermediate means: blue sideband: 7.4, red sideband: 6.75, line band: 7.51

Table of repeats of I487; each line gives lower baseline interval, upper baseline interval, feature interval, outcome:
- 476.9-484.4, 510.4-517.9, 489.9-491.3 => 0.026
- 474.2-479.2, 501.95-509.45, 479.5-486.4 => 0.048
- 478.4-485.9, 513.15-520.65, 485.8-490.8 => 0.051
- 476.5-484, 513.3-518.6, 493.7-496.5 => 0.014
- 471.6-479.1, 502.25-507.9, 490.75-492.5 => 0.050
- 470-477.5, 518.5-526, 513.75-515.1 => 0.002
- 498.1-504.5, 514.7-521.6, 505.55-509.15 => -0.037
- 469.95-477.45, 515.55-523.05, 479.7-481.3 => 0.008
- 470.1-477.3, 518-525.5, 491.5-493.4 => 0.010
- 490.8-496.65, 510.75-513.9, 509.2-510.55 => 0.025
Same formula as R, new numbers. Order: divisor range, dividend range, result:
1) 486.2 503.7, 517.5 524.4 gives 1.07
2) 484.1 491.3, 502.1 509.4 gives 1.11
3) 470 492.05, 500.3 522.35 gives 1.07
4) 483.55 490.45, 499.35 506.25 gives 1.08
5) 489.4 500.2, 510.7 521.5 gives 1.04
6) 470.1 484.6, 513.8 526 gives 1.07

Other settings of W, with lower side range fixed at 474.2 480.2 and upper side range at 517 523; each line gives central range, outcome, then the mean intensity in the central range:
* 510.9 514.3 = -0.02 mag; 6.96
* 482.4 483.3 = -0.05 mag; 7.74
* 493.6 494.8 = -0.01 mag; 7.24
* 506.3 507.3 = -0.06 mag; 7.35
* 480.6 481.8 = 0.01 mag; 7.32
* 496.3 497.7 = 0.01 mag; 7.05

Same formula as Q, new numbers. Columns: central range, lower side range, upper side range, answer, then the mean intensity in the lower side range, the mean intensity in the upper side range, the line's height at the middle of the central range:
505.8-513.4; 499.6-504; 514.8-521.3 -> -0.035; 6.87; 6.62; 6.75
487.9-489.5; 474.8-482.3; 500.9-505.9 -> 0.019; 7.49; 7.12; 7.34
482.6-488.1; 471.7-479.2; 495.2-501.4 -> 0.050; 7.49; 6.93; 7.25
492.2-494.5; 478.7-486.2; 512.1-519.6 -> -0.014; 7.22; 6.69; 7.05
